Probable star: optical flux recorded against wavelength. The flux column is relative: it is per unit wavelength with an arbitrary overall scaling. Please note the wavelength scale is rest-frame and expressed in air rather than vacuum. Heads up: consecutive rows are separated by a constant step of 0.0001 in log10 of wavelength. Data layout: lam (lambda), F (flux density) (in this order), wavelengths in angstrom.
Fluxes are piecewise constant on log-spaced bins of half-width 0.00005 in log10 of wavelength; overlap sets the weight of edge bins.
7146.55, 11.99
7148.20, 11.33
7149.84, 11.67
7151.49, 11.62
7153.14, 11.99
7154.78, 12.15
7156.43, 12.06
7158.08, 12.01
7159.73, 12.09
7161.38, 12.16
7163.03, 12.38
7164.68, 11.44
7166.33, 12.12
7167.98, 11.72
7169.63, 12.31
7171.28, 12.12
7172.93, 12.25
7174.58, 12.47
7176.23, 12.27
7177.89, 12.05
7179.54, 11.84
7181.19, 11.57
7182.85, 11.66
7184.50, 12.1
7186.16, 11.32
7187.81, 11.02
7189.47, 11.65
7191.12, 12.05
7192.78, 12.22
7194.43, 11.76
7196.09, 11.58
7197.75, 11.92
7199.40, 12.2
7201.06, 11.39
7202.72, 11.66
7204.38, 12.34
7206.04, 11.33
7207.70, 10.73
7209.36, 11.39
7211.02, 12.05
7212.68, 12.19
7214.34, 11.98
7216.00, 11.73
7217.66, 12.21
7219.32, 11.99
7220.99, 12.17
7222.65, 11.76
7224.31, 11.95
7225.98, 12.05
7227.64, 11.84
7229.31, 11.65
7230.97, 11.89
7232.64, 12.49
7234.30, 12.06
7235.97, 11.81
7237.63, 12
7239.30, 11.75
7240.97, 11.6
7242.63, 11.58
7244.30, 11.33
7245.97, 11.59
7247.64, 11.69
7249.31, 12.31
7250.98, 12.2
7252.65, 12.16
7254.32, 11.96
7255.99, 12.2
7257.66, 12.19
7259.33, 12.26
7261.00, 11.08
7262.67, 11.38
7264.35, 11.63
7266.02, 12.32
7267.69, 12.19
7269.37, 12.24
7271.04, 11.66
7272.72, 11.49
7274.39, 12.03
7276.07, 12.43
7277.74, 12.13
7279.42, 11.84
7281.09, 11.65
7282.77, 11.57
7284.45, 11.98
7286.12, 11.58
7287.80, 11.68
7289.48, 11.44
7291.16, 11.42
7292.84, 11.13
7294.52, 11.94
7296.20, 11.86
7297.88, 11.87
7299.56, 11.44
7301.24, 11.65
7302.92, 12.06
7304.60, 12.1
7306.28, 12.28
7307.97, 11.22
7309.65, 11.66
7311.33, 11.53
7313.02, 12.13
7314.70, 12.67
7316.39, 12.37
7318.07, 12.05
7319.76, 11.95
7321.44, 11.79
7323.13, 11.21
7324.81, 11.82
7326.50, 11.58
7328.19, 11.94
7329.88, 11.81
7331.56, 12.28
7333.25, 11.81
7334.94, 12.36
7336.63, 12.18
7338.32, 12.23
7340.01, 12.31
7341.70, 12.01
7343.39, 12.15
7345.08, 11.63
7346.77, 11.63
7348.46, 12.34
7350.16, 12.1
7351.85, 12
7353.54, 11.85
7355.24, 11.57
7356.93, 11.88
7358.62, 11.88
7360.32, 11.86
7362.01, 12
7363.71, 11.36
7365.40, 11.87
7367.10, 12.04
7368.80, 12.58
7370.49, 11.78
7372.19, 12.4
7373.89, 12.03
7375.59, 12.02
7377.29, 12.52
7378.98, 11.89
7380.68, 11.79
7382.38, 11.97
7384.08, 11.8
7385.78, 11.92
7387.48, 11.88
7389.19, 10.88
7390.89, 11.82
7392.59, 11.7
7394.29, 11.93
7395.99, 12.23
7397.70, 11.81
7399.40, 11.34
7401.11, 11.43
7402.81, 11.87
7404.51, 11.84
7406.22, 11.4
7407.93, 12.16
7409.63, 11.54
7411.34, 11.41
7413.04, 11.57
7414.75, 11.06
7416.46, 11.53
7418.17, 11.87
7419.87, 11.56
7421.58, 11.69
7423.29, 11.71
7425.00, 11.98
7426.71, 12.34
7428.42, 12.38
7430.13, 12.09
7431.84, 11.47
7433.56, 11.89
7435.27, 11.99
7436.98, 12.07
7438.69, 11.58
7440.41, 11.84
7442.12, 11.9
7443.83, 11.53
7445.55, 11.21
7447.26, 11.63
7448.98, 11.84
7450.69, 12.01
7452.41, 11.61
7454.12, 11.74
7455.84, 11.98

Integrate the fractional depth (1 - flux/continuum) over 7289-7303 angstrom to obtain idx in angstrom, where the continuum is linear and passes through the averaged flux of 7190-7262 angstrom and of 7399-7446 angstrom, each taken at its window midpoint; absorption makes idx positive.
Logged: 0.2 angstrom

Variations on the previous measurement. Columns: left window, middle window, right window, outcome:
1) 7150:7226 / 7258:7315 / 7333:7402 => 0.5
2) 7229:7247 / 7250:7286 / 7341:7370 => -0.3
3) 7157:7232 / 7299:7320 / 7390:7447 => -0.2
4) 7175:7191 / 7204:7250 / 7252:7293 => -0.1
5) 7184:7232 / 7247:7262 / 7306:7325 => -0.2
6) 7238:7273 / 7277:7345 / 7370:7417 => -0.3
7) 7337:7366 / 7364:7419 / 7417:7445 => 0.4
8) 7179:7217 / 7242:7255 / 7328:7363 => 0.0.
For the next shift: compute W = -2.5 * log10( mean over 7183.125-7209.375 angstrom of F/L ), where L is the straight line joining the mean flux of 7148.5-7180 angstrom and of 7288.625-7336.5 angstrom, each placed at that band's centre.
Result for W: 0.029 mag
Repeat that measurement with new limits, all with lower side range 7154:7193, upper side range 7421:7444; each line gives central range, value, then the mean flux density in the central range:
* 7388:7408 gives 0.021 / 11.7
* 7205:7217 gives 0.027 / 11.7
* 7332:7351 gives -0.013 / 12.1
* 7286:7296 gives 0.036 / 11.5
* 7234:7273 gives 0.007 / 11.9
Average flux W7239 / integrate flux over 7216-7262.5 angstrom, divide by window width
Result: 11.9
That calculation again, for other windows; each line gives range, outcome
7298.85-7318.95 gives 11.9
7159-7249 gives 11.9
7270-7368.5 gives 11.9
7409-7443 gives 11.8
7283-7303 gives 11.7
